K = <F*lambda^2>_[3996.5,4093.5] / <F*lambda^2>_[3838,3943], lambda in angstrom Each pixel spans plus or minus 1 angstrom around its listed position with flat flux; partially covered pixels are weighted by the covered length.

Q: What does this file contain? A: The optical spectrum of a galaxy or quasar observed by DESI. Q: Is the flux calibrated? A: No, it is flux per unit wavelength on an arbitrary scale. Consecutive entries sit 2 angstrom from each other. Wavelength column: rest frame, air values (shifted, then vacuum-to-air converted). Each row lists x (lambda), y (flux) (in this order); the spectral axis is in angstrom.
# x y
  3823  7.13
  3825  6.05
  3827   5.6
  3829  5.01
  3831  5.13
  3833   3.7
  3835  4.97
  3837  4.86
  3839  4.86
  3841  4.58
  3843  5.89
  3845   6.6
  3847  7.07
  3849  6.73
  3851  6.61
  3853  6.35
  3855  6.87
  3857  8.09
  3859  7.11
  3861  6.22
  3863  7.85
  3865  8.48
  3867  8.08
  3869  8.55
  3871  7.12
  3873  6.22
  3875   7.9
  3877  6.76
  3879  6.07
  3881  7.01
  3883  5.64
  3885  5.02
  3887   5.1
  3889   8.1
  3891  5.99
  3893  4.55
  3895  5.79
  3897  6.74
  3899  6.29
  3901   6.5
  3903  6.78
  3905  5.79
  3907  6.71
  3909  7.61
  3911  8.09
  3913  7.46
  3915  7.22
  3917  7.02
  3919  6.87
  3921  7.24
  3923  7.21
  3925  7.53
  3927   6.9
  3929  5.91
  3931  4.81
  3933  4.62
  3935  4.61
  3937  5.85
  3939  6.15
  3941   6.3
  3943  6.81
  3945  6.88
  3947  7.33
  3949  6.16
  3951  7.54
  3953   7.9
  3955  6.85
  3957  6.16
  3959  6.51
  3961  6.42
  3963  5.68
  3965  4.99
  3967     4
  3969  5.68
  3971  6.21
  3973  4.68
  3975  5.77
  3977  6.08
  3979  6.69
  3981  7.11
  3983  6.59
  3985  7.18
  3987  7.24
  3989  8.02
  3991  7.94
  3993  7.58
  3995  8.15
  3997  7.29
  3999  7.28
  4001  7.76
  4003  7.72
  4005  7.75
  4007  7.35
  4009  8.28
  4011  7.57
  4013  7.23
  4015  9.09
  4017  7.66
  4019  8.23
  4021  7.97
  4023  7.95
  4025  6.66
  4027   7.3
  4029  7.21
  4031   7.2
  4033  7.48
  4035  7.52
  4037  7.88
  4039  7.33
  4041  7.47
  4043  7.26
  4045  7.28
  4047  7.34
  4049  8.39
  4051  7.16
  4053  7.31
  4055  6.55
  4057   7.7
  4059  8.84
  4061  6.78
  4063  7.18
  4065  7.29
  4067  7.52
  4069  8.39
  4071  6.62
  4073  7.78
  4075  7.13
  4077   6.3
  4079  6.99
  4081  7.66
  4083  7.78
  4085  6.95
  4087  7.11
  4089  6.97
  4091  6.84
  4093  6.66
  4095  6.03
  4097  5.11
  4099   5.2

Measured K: 1.2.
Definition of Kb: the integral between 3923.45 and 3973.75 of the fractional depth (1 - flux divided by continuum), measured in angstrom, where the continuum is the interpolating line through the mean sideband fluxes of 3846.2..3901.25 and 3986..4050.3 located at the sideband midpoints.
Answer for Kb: 7.6 angstrom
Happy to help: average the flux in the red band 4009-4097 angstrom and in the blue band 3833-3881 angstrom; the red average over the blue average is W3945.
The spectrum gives 1.11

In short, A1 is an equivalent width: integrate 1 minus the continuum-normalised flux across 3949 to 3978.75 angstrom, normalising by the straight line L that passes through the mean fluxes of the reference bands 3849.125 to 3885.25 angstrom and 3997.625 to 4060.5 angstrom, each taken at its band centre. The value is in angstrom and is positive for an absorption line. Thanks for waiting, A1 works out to 5.3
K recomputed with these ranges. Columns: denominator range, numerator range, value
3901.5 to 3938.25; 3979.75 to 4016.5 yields 1.21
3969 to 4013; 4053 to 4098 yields 1.04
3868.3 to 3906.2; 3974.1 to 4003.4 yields 1.19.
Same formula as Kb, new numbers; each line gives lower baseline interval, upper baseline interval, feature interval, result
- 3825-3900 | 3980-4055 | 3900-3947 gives 1.5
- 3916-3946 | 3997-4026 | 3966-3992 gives 2.8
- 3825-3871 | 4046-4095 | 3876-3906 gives 1.7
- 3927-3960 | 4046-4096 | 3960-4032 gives -3.7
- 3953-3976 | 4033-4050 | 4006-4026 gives -2.4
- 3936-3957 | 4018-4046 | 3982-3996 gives -0.8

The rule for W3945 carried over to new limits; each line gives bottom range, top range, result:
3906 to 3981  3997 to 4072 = 1.18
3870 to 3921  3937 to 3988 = 0.96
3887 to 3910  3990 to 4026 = 1.21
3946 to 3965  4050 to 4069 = 1.12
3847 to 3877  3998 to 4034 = 1.05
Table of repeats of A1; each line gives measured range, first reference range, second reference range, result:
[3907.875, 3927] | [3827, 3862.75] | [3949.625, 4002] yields -3.0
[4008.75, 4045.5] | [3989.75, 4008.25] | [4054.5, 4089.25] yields -0.3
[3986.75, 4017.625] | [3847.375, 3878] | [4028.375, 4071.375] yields -1.5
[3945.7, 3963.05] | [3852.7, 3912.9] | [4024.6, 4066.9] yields 0.7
